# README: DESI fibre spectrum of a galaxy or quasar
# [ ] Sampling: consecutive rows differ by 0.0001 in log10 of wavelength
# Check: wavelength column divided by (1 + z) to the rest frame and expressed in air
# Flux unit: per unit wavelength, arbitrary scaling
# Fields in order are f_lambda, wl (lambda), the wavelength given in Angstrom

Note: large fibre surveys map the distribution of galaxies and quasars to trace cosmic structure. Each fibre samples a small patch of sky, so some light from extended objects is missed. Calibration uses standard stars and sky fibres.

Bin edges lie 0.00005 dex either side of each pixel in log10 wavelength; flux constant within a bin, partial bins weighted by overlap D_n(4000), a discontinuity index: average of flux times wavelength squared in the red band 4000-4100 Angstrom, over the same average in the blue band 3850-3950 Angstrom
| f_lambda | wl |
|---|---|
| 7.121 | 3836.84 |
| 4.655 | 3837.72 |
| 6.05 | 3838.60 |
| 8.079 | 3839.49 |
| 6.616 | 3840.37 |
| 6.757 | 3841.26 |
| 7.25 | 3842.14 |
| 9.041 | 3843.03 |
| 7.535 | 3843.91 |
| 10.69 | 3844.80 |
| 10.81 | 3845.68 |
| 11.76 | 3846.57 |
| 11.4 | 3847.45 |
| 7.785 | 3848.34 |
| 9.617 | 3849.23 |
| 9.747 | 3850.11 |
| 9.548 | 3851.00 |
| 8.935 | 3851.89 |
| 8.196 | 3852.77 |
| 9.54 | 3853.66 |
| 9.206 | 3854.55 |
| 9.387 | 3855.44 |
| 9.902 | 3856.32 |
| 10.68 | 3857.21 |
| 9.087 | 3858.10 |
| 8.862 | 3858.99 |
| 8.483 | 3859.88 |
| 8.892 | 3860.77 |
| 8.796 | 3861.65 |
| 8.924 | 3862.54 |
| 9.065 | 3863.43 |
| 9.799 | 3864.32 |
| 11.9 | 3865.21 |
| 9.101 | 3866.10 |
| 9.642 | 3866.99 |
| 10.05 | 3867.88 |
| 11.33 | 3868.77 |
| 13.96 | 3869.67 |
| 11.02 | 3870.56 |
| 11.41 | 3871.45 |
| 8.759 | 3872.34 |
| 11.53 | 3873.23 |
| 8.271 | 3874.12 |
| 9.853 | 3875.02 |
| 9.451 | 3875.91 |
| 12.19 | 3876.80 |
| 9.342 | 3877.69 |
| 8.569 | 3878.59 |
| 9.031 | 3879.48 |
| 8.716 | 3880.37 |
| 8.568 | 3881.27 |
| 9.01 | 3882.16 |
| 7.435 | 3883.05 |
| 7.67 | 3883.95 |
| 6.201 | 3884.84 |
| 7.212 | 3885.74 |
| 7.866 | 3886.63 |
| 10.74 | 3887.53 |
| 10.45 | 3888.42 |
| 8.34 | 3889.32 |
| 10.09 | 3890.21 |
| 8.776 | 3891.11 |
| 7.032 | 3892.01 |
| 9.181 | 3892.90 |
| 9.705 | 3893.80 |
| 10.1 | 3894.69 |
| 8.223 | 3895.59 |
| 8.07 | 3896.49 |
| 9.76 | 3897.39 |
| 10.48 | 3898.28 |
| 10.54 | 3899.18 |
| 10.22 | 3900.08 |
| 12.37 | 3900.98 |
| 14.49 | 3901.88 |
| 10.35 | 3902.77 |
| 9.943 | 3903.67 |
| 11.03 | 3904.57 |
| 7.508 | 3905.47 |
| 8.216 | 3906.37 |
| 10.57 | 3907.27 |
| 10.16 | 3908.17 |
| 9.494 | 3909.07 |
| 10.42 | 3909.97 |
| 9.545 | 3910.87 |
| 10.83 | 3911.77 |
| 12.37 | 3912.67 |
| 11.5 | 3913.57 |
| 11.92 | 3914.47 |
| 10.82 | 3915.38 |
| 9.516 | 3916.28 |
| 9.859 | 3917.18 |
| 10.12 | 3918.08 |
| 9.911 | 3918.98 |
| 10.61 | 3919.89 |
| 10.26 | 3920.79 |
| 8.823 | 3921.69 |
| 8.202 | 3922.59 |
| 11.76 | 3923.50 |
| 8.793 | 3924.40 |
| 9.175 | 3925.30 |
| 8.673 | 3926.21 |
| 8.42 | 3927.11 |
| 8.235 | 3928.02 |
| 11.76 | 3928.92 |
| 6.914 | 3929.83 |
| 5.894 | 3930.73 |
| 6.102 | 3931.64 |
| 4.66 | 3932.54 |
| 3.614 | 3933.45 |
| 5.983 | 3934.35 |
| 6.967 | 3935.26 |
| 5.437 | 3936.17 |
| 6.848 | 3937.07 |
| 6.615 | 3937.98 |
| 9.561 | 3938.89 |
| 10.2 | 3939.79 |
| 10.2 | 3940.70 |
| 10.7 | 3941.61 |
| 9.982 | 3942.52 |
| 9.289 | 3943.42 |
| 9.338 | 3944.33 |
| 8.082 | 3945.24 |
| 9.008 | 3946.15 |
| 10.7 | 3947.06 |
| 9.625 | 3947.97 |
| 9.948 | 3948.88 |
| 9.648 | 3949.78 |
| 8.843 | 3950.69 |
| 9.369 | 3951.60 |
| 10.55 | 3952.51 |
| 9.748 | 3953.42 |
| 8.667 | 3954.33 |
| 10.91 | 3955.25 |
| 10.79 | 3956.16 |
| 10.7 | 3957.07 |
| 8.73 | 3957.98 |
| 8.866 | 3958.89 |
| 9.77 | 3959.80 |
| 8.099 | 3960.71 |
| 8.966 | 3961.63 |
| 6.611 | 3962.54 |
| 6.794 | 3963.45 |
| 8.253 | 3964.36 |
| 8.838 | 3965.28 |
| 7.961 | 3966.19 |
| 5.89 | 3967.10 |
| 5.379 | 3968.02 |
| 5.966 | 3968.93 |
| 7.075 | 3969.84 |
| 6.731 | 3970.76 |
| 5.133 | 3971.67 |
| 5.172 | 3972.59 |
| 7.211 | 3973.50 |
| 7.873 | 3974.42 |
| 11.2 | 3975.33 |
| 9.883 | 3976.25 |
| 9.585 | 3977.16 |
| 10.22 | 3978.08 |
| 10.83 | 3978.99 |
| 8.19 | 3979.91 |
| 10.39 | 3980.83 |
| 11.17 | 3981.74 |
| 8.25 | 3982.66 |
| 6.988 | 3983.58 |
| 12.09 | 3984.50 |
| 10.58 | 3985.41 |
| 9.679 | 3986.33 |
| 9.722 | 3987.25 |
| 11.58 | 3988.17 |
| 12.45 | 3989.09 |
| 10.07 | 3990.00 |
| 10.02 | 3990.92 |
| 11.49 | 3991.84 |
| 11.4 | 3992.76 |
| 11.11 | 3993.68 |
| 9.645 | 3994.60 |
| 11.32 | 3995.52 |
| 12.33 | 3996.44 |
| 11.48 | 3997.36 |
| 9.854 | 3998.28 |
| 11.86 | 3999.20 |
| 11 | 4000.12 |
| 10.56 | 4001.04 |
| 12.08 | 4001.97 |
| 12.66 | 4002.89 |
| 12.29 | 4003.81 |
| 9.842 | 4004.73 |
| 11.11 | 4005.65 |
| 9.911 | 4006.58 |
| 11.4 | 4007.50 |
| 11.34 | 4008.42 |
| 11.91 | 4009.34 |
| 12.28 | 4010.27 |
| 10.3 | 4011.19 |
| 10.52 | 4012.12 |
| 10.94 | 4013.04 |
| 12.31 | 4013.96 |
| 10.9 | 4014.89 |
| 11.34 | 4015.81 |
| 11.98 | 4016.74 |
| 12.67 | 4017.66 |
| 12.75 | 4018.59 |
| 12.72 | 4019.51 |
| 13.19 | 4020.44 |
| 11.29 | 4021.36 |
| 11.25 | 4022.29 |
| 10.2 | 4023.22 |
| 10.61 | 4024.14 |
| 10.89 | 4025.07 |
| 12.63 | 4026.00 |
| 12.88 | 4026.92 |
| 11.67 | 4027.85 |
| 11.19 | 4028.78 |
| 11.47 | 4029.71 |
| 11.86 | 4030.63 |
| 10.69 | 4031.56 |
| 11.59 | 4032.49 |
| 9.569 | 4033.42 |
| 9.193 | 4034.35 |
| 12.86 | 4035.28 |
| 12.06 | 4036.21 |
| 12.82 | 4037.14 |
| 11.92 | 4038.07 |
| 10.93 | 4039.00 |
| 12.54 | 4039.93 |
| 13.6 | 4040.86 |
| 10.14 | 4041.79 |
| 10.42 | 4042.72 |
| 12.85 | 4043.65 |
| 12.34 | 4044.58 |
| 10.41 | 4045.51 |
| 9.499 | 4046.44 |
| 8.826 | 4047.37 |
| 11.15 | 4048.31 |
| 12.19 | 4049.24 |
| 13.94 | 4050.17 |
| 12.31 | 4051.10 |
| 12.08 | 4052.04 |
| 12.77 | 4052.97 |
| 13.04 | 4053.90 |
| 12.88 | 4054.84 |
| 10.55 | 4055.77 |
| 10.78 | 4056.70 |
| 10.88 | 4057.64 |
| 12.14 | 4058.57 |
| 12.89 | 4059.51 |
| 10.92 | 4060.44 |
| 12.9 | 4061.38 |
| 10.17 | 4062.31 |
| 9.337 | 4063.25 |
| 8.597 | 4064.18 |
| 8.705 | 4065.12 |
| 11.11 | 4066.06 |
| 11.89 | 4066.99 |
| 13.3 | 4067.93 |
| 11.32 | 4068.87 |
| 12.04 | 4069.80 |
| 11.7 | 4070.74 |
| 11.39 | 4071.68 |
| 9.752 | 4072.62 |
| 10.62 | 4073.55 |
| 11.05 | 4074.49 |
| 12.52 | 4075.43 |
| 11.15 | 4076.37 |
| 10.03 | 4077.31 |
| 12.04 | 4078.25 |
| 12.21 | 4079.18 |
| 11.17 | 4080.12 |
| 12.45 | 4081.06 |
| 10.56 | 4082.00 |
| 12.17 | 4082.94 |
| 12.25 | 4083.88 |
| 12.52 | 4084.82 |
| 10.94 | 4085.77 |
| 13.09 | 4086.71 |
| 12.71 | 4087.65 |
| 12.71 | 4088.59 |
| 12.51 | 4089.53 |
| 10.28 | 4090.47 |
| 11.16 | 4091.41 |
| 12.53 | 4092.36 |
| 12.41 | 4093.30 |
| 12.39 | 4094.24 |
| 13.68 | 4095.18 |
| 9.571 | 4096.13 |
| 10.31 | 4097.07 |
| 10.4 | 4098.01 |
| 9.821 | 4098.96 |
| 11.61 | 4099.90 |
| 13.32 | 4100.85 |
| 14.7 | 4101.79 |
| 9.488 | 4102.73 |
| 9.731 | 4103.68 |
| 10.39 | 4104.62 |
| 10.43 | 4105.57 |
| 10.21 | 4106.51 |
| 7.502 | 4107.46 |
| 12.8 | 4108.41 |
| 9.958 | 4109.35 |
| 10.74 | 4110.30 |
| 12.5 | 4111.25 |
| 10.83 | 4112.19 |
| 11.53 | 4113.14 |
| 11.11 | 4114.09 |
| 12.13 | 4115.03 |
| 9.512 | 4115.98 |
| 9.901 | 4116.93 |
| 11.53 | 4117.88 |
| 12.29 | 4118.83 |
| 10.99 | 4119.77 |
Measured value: 1.33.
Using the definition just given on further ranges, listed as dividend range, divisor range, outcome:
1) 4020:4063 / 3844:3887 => 1.33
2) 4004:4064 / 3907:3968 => 1.34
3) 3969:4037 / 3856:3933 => 1.18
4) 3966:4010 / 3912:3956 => 1.12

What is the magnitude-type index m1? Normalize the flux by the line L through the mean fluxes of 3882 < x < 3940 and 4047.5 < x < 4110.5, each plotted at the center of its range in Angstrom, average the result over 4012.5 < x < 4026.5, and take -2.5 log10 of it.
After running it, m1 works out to -0.11 mag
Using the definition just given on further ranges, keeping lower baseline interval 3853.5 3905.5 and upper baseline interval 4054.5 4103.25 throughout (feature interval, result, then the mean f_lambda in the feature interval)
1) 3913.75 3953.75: 0.140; 8.89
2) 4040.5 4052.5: -0.030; 11.5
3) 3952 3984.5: 0.218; 8.55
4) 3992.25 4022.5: -0.061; 11.4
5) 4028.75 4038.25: -0.030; 11.4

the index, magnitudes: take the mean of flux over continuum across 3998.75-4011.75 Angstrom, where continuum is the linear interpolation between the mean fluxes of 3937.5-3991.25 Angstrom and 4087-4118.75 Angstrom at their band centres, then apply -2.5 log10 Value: -0.17 mag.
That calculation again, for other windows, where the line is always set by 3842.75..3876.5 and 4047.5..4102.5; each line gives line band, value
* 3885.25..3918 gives 0.025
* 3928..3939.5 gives 0.462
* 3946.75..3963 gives 0.124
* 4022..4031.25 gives -0.023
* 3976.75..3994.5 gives 0.059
